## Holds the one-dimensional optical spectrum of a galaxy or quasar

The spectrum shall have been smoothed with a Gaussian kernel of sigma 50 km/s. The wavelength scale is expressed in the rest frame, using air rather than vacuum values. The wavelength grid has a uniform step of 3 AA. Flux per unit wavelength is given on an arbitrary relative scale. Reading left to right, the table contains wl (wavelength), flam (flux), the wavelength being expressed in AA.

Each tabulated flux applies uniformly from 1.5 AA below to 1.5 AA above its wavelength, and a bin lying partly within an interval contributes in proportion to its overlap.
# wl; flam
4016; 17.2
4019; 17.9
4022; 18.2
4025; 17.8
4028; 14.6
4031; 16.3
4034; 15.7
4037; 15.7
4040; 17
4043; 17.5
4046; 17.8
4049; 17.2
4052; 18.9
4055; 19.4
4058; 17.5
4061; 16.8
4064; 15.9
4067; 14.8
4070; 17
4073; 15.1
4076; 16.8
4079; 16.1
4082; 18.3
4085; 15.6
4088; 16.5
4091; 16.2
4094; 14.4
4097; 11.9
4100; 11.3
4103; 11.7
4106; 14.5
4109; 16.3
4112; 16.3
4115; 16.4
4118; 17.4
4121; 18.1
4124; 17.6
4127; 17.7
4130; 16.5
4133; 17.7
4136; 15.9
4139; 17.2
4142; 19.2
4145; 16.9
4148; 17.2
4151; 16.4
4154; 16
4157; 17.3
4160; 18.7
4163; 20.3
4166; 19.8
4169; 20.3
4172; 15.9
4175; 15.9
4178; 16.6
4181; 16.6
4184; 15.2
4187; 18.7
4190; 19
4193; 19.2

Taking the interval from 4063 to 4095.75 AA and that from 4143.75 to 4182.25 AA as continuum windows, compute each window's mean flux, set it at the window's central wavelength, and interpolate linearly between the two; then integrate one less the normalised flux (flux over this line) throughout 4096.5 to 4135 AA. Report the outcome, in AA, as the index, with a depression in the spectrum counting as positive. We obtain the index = 2.2 AA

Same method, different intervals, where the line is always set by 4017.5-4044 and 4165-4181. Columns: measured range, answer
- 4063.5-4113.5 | 5.4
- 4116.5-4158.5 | 0.3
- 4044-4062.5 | -1.2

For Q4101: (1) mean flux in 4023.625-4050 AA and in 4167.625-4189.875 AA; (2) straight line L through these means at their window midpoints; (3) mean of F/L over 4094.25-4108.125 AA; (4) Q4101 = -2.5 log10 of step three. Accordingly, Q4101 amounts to 0.31 mag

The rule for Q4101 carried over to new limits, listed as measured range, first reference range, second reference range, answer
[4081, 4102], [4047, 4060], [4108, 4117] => 0.16 mag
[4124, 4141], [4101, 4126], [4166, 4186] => -0.05 mag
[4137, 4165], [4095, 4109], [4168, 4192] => -0.14 mag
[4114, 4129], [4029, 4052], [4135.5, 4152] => -0.02 mag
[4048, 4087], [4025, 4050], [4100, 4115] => -0.08 mag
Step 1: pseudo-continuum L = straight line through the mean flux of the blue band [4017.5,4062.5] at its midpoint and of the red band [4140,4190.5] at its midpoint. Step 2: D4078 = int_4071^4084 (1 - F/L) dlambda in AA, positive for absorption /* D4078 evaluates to 0.59 AA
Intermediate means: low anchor 17.2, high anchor 17.6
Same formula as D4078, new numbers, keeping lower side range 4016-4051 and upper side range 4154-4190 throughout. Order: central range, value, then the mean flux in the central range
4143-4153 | 0.4 AA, 16.9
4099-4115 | 2.8 AA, 14.3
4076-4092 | 0.6 AA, 16.6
